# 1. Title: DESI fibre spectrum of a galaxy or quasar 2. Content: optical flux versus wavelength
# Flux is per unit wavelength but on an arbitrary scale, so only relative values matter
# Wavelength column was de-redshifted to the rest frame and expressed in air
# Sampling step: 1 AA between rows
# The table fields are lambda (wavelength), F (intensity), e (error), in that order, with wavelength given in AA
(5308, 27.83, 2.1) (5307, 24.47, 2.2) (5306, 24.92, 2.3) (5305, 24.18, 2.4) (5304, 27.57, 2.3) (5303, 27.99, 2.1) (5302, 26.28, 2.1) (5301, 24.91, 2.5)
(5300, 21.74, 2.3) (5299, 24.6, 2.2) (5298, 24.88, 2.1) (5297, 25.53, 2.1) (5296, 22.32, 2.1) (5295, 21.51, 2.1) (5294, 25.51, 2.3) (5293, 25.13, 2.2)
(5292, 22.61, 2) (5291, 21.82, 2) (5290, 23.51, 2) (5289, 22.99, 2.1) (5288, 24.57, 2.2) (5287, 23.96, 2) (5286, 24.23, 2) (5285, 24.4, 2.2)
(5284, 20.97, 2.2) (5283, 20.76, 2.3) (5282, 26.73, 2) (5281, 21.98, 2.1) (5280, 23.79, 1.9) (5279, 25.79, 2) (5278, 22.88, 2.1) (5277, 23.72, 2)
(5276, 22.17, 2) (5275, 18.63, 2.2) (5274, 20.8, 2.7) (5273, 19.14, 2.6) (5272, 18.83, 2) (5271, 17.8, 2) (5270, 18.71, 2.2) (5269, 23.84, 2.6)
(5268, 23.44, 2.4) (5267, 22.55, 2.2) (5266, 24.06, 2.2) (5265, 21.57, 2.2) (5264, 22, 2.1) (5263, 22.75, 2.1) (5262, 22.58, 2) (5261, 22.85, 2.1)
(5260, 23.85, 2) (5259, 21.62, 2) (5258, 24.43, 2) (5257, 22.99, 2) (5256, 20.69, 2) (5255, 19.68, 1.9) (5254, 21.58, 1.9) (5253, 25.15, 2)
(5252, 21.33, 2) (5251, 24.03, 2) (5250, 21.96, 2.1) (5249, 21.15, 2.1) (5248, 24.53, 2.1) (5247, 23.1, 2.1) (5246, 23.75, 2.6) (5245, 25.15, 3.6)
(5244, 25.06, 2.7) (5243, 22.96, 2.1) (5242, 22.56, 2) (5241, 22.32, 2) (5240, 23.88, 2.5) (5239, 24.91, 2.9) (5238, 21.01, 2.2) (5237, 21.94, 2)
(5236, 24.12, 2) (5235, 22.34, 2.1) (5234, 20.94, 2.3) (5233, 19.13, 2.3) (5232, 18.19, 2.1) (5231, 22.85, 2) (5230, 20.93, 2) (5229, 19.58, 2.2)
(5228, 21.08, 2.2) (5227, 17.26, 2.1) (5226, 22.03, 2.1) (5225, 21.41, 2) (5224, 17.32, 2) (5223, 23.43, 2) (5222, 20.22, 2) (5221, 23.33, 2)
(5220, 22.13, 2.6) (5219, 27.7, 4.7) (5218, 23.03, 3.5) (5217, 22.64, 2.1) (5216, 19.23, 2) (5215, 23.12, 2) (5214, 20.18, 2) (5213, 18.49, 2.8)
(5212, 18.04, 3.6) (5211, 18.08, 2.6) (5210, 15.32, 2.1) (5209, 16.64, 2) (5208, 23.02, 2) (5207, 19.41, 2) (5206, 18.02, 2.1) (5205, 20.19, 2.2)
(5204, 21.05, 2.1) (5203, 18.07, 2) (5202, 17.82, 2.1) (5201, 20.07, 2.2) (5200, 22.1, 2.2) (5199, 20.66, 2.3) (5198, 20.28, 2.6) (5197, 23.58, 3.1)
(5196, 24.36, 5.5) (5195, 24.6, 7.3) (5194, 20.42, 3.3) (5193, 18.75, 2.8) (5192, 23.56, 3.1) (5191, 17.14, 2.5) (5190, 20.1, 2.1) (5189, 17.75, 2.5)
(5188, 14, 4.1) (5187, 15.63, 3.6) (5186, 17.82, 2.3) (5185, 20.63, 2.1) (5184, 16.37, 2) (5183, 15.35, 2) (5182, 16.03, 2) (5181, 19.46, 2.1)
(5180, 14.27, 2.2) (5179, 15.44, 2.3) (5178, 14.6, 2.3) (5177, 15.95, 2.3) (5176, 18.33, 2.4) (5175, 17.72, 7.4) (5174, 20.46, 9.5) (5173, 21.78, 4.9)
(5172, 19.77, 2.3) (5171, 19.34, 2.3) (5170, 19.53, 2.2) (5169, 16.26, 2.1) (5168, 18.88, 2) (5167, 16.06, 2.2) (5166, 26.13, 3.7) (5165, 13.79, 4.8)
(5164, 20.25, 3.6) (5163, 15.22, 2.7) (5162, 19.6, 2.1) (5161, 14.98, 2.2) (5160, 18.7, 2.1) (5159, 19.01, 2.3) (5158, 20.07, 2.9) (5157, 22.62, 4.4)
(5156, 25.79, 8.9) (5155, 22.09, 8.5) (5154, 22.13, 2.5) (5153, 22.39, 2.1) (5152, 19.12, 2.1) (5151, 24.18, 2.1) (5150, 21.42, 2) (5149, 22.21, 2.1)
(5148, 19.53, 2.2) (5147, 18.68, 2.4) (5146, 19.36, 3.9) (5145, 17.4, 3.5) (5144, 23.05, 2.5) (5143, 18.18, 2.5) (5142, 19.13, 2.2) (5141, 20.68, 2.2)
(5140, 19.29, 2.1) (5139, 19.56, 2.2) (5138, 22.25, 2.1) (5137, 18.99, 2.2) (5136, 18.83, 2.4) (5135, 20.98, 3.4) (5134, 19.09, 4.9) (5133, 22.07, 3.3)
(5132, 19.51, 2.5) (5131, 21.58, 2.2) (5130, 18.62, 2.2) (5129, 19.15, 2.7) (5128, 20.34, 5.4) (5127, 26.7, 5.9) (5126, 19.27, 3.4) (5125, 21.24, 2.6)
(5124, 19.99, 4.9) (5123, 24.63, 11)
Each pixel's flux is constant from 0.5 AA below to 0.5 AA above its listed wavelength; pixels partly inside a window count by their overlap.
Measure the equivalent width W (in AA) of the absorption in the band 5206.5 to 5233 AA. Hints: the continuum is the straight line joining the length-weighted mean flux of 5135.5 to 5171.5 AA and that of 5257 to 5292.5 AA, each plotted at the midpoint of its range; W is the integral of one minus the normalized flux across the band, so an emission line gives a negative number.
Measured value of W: 0.9 AA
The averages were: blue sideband 19.9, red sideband 22.5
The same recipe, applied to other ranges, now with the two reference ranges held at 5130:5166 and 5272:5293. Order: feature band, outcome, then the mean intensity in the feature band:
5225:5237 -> 0.49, 20.8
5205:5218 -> 1.12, 19.5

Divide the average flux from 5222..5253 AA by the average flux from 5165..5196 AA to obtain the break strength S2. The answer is 1.20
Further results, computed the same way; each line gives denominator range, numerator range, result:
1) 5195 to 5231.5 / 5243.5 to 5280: 1.08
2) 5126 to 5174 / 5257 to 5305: 1.15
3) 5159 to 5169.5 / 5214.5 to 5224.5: 1.23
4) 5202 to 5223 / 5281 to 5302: 1.16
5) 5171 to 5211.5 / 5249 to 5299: 1.20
